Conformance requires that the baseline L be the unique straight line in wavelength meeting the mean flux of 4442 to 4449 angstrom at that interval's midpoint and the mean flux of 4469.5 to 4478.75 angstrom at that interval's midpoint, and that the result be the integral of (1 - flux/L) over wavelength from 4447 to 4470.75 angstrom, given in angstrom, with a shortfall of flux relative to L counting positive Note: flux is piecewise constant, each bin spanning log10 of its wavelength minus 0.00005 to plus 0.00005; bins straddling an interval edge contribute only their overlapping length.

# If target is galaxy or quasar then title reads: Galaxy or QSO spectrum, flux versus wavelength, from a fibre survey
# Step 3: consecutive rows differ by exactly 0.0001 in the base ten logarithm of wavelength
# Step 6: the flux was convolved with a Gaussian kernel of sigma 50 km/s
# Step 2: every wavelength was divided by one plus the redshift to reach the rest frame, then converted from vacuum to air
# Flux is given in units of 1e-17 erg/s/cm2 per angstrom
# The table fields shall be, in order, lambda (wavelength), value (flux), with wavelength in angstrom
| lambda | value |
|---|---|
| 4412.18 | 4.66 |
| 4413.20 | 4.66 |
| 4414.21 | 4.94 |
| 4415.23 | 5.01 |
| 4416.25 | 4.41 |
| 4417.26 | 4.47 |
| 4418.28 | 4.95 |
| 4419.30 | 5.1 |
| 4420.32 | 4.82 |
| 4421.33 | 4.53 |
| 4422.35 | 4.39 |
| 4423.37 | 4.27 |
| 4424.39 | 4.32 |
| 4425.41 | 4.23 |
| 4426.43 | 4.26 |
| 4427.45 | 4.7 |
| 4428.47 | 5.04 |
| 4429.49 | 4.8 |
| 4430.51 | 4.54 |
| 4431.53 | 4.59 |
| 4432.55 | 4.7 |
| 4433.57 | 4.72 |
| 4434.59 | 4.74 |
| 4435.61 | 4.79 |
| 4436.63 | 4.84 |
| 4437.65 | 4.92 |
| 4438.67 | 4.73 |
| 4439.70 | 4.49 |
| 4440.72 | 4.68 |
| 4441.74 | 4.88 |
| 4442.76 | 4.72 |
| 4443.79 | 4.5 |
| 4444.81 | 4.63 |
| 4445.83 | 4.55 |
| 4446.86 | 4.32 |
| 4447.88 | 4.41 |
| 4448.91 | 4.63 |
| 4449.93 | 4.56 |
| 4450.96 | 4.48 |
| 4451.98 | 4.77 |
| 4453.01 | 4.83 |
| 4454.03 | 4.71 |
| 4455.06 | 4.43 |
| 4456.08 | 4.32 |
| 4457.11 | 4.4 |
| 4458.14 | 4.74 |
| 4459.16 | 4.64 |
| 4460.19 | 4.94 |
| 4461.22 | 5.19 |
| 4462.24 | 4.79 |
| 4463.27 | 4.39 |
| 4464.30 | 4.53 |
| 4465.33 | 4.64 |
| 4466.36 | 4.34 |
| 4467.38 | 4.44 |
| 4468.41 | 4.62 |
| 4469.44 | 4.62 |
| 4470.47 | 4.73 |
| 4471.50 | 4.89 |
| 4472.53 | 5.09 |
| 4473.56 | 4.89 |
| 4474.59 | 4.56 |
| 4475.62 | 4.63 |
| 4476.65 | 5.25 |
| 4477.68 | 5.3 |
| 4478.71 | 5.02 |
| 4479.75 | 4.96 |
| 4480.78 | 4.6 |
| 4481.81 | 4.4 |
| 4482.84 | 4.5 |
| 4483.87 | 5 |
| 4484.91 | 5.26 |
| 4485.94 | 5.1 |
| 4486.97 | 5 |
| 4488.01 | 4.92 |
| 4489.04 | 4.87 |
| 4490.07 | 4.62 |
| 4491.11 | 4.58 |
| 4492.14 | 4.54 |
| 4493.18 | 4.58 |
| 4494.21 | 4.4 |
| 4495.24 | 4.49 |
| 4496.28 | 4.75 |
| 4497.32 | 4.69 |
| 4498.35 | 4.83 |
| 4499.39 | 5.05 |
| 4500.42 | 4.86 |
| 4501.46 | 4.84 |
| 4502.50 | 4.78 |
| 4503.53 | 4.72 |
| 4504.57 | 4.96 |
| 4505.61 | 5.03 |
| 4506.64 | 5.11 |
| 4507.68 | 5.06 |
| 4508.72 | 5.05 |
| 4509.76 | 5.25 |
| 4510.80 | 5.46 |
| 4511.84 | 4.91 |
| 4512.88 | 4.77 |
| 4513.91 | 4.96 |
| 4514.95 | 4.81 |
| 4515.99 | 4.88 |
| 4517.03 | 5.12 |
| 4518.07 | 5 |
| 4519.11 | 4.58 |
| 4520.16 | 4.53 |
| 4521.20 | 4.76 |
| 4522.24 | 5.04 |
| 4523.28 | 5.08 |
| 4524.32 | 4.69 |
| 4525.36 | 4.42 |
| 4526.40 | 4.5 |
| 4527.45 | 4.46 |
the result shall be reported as 0.5 angstrom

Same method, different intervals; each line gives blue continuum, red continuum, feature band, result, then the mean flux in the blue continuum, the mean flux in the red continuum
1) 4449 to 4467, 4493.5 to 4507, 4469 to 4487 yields -0.6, 4.63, 4.81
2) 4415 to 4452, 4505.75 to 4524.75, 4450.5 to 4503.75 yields 0.7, 4.63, 4.95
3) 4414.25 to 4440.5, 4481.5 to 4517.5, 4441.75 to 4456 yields 0.4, 4.66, 4.86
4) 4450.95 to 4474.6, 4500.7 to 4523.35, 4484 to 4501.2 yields 0.2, 4.67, 4.94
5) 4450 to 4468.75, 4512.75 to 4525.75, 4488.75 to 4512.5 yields -0.4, 4.62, 4.83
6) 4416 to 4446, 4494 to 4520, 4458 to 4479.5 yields 0.0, 4.65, 4.89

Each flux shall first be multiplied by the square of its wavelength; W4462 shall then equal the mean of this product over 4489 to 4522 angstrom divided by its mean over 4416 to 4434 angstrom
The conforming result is 1.09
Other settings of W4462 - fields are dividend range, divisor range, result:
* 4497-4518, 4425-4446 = 1.10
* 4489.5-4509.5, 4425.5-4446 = 1.05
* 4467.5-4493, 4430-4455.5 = 1.05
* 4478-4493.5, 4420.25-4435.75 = 1.08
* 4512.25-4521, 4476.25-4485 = 1.00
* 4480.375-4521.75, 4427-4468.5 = 1.07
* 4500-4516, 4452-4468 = 1.10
